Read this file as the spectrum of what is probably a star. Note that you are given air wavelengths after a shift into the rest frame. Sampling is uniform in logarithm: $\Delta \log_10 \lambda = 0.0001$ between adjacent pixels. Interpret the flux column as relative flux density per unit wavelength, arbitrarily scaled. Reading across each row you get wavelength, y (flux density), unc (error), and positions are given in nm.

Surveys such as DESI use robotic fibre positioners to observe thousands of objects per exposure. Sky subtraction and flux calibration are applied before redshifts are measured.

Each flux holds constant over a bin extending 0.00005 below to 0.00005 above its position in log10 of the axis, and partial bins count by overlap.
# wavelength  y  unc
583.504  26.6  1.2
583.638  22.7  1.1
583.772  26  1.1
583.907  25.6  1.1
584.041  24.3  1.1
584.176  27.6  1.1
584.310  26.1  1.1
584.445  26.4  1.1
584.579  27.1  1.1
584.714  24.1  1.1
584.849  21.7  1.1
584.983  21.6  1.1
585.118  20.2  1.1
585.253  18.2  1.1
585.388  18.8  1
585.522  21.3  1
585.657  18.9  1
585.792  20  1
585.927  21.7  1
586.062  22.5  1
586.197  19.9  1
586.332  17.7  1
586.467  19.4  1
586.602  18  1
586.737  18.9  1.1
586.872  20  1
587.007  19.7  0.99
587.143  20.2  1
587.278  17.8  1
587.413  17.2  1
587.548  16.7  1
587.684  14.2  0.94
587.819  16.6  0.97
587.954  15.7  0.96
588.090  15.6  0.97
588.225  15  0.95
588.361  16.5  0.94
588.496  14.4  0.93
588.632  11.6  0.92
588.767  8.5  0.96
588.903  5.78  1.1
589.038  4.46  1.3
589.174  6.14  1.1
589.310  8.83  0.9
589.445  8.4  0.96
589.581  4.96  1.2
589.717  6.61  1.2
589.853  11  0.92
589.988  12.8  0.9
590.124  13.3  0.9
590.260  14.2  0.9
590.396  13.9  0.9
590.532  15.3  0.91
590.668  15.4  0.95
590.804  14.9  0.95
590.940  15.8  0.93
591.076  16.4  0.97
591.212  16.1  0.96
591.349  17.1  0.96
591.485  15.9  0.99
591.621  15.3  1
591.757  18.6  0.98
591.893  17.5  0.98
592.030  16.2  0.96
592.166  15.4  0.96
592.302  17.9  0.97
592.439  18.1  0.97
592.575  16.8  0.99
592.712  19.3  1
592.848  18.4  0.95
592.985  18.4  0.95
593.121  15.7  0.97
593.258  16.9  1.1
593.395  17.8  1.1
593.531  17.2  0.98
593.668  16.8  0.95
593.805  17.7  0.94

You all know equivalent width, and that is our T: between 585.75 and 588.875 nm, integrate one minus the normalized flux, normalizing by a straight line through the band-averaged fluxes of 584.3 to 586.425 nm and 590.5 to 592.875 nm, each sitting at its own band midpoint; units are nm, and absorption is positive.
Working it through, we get 0.463 nm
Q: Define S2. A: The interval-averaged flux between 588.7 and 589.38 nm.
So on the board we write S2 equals 6.75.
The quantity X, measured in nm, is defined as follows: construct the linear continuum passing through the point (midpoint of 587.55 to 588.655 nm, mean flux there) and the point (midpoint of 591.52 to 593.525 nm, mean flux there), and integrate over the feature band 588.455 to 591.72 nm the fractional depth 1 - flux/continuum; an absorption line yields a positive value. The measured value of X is 0.85 nm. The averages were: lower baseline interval 15.2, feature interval 12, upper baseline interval 17.3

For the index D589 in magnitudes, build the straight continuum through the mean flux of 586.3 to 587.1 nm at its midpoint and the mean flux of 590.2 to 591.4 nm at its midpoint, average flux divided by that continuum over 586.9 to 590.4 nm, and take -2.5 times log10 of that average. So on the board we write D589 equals 0.343 mag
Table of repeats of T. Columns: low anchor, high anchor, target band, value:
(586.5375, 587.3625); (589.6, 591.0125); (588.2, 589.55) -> 0.52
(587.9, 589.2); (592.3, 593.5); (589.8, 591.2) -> -0.01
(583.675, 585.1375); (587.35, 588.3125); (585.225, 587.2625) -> 0.02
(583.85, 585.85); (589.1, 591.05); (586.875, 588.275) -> 0.00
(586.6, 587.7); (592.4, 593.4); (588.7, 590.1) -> 0.78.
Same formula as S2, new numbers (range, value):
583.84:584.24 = 25.8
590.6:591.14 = 15.6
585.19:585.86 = 19.5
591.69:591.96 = 18.1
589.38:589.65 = 6.65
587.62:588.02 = 15.5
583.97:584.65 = 26.3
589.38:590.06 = 8.78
